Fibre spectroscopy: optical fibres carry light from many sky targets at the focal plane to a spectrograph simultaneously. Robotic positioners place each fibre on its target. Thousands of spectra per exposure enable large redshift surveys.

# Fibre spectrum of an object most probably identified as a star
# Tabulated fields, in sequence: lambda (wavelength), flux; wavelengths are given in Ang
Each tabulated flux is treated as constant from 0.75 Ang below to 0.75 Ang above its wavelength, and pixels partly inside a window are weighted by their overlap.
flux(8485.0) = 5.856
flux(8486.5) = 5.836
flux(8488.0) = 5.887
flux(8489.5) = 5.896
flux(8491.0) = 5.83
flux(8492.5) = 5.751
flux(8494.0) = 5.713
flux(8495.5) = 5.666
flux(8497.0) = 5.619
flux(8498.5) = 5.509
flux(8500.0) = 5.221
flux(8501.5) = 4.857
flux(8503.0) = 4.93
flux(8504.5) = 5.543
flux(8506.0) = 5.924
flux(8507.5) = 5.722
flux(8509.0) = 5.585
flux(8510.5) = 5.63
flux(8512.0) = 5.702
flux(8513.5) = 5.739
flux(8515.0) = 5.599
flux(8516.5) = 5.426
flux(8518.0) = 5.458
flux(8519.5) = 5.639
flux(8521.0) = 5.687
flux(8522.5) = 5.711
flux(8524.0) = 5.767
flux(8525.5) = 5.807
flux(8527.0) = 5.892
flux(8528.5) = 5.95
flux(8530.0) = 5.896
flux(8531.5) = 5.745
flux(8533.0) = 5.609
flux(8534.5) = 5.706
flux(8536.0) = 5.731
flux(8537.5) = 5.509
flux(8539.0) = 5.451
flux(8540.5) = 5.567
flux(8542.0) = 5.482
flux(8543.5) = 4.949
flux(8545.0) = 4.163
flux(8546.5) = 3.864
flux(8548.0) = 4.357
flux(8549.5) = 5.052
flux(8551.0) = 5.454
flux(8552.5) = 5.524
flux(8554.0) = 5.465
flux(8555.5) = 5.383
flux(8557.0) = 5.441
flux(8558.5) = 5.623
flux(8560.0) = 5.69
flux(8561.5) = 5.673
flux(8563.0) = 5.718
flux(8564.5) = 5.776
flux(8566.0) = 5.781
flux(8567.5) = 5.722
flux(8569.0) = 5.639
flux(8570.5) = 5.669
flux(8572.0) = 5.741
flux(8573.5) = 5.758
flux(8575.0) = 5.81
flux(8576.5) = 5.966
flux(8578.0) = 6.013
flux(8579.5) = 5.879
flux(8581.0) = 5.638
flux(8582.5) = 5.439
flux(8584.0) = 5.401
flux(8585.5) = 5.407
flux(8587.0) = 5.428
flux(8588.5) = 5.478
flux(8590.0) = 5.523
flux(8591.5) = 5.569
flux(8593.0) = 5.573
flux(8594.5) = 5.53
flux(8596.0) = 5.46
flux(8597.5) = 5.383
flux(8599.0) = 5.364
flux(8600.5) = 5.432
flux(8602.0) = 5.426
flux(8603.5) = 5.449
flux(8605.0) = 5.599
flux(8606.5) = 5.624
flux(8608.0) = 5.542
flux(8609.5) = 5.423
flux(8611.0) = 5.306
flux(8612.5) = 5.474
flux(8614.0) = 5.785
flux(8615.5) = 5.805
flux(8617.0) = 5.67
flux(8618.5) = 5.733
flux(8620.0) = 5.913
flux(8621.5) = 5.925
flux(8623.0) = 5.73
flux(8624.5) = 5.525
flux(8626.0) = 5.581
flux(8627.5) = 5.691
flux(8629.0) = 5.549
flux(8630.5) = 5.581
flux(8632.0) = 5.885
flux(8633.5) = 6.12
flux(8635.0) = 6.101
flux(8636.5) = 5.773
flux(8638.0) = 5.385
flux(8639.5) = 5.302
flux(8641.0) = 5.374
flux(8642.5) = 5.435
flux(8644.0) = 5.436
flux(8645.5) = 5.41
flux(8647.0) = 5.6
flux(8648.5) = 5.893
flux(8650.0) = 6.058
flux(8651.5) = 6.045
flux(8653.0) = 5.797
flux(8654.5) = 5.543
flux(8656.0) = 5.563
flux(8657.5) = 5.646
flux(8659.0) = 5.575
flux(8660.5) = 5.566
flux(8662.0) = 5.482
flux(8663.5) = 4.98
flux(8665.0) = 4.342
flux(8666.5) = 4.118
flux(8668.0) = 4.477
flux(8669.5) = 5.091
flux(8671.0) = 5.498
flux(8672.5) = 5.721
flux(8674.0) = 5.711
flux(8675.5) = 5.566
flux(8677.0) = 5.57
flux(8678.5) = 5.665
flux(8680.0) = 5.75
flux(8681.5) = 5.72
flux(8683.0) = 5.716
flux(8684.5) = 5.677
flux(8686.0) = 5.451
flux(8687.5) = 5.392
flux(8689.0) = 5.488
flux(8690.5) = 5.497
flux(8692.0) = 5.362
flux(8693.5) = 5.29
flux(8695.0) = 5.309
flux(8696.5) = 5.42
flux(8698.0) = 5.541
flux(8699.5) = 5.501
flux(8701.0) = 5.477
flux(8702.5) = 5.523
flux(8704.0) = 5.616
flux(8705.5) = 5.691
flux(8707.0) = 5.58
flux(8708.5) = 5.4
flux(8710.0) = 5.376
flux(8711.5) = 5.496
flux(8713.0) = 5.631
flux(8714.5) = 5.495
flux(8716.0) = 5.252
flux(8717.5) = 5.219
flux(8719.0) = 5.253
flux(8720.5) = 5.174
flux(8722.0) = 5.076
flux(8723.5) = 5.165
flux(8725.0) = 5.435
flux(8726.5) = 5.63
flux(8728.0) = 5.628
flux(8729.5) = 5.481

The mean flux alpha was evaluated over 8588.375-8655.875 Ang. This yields 5.62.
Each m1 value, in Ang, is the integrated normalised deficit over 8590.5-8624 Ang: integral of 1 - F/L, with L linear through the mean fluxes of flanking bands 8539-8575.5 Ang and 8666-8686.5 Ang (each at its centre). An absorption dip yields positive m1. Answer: -1.1 Ang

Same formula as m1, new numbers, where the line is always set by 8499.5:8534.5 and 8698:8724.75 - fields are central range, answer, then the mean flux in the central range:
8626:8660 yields -1.15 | 5.67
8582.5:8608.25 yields 0.25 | 5.48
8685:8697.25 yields 0.06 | 5.41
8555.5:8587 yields -0.66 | 5.68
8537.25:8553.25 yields 1.62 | 5.02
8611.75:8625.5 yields -0.54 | 5.73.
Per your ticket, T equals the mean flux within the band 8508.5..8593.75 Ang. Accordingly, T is 5.54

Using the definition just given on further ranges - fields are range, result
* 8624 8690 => 5.52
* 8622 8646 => 5.62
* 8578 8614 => 5.51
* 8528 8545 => 5.53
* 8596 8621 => 5.56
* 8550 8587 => 5.64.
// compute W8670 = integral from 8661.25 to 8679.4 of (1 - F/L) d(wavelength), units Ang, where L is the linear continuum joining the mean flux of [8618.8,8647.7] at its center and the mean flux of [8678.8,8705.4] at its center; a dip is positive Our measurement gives 1.2 Ang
